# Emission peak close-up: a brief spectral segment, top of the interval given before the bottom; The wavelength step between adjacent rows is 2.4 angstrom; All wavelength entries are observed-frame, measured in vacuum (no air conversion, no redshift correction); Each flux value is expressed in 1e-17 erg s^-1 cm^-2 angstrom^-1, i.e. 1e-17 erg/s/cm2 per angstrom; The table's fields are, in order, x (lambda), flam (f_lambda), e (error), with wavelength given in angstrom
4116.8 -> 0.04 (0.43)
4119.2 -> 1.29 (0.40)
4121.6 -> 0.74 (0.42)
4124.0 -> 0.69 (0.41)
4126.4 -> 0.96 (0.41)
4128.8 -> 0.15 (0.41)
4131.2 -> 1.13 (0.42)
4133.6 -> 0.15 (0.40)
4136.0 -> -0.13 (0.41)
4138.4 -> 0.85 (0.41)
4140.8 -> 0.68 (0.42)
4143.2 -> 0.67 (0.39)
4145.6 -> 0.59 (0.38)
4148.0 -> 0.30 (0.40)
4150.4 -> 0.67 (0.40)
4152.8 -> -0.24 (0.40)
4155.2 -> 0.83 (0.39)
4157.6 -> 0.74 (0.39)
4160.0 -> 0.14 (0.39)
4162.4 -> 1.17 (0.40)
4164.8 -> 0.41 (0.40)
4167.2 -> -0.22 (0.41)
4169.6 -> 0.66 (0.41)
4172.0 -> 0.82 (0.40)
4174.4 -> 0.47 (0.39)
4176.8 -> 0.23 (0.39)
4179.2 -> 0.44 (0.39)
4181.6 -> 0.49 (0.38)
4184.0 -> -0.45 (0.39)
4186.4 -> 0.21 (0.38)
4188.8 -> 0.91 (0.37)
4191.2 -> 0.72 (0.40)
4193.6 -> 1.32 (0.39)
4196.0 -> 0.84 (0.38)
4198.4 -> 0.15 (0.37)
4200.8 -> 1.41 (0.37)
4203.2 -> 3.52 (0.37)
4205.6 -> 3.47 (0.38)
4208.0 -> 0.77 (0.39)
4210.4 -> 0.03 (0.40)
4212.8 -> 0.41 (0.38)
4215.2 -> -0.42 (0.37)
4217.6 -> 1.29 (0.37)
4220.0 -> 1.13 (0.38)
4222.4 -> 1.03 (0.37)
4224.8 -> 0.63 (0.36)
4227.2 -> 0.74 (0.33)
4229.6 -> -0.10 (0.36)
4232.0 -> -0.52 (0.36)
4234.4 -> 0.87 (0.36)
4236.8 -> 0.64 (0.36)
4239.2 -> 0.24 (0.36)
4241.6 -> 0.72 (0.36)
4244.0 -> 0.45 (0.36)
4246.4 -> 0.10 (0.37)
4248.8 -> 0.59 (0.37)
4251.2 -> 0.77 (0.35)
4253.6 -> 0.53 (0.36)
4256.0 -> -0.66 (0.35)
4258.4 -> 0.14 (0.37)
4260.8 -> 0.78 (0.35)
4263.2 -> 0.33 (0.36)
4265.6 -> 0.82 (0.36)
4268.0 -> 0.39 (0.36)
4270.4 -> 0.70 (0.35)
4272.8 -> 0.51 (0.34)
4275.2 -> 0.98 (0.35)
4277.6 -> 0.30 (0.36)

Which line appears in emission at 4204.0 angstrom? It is [O II]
